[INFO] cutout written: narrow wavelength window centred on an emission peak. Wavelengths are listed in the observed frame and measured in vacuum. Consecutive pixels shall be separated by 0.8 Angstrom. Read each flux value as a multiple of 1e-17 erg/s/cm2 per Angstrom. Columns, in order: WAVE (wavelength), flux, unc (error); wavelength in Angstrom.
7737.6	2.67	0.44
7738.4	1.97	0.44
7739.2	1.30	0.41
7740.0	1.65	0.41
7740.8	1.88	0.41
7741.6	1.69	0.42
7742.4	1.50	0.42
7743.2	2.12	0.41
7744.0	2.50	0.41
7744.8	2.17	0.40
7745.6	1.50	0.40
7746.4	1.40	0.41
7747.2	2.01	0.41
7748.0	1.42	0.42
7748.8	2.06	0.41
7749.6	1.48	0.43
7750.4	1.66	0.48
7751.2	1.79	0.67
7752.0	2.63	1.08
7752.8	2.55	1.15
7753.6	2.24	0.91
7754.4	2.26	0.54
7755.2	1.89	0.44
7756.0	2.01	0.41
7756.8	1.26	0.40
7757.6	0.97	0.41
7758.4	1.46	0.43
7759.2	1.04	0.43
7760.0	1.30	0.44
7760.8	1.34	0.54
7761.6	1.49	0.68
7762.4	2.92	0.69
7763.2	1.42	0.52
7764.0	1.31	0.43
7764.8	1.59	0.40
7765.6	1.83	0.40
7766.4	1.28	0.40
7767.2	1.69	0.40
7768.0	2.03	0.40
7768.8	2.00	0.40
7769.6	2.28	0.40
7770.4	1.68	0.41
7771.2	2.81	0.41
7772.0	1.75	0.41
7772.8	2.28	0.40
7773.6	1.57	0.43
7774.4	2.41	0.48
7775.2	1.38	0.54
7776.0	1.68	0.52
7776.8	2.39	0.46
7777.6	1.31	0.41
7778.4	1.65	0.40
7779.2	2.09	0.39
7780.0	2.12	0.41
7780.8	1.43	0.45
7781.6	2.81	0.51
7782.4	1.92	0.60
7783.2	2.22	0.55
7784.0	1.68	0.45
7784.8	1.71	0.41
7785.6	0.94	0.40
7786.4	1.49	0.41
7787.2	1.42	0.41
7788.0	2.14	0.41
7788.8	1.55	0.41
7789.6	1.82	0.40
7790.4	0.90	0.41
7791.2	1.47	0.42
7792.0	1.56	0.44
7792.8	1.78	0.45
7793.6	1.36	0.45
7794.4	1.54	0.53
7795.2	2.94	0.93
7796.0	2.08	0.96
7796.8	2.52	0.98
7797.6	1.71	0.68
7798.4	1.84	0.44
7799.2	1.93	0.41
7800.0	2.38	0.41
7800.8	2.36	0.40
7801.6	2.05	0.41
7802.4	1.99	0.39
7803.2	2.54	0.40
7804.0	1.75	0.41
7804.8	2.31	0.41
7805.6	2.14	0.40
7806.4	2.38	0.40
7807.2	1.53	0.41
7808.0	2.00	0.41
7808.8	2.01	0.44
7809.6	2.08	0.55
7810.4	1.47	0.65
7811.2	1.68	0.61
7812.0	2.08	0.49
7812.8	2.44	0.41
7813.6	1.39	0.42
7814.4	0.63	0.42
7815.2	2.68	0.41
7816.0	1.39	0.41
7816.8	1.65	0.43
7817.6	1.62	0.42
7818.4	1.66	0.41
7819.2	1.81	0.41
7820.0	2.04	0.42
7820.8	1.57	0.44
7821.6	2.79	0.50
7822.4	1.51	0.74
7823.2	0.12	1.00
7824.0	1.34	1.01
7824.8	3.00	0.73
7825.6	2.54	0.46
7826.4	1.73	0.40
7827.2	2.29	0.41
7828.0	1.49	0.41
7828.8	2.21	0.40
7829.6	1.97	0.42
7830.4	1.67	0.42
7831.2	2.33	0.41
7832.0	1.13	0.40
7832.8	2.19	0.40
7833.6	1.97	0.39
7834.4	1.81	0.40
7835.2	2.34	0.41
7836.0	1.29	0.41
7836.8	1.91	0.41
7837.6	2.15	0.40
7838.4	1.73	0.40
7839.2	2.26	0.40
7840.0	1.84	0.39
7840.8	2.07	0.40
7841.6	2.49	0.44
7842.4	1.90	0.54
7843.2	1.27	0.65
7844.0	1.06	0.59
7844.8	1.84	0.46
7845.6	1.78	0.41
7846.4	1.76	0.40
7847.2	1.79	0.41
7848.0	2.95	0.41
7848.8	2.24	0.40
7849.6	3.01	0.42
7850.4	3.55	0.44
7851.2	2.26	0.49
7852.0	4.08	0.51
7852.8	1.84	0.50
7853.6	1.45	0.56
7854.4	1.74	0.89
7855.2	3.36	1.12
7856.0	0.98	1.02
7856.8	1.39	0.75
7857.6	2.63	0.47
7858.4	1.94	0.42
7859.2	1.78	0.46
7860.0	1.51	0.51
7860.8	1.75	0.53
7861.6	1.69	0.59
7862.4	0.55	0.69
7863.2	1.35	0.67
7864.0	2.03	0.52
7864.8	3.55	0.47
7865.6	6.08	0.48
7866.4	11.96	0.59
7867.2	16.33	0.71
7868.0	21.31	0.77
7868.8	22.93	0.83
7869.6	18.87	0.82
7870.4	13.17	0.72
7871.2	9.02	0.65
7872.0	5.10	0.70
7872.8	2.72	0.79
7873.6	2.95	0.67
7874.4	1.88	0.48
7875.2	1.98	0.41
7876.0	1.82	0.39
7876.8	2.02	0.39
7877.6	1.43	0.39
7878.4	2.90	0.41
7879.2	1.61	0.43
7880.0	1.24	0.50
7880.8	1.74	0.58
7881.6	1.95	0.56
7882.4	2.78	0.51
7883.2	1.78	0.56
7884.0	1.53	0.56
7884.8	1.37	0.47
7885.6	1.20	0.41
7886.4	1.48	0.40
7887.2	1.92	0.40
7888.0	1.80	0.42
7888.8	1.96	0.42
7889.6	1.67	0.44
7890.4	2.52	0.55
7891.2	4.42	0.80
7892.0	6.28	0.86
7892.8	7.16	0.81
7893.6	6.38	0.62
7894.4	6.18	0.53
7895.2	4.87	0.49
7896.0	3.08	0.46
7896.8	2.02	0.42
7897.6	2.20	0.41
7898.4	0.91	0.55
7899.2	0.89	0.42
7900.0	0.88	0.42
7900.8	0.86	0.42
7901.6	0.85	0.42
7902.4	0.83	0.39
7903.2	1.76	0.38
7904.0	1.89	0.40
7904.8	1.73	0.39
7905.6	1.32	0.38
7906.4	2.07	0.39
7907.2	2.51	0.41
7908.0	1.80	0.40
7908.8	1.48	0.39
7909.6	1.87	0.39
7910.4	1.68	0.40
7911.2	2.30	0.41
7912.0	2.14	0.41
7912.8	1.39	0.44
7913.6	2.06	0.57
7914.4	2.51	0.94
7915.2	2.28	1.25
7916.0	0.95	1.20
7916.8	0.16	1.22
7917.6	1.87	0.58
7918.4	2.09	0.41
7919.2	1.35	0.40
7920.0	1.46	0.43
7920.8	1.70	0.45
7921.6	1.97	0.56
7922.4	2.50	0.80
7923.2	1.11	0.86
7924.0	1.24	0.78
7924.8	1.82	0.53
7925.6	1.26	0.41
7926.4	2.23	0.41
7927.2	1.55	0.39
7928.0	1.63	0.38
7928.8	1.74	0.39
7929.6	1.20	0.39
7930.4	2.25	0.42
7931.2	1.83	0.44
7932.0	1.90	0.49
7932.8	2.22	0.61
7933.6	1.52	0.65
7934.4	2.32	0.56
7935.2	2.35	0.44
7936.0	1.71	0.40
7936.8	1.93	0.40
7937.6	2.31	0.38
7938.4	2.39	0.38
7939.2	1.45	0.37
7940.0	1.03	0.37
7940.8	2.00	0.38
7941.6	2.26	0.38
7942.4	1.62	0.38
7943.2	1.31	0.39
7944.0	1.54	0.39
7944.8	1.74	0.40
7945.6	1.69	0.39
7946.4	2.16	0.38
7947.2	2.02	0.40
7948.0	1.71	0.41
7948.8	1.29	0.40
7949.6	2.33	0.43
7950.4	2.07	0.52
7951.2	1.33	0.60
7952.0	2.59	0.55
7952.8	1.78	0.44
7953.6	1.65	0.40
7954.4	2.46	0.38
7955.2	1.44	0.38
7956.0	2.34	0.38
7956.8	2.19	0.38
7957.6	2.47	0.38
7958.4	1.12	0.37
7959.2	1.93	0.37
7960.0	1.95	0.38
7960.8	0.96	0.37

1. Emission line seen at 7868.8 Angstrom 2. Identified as H-alpha 6563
